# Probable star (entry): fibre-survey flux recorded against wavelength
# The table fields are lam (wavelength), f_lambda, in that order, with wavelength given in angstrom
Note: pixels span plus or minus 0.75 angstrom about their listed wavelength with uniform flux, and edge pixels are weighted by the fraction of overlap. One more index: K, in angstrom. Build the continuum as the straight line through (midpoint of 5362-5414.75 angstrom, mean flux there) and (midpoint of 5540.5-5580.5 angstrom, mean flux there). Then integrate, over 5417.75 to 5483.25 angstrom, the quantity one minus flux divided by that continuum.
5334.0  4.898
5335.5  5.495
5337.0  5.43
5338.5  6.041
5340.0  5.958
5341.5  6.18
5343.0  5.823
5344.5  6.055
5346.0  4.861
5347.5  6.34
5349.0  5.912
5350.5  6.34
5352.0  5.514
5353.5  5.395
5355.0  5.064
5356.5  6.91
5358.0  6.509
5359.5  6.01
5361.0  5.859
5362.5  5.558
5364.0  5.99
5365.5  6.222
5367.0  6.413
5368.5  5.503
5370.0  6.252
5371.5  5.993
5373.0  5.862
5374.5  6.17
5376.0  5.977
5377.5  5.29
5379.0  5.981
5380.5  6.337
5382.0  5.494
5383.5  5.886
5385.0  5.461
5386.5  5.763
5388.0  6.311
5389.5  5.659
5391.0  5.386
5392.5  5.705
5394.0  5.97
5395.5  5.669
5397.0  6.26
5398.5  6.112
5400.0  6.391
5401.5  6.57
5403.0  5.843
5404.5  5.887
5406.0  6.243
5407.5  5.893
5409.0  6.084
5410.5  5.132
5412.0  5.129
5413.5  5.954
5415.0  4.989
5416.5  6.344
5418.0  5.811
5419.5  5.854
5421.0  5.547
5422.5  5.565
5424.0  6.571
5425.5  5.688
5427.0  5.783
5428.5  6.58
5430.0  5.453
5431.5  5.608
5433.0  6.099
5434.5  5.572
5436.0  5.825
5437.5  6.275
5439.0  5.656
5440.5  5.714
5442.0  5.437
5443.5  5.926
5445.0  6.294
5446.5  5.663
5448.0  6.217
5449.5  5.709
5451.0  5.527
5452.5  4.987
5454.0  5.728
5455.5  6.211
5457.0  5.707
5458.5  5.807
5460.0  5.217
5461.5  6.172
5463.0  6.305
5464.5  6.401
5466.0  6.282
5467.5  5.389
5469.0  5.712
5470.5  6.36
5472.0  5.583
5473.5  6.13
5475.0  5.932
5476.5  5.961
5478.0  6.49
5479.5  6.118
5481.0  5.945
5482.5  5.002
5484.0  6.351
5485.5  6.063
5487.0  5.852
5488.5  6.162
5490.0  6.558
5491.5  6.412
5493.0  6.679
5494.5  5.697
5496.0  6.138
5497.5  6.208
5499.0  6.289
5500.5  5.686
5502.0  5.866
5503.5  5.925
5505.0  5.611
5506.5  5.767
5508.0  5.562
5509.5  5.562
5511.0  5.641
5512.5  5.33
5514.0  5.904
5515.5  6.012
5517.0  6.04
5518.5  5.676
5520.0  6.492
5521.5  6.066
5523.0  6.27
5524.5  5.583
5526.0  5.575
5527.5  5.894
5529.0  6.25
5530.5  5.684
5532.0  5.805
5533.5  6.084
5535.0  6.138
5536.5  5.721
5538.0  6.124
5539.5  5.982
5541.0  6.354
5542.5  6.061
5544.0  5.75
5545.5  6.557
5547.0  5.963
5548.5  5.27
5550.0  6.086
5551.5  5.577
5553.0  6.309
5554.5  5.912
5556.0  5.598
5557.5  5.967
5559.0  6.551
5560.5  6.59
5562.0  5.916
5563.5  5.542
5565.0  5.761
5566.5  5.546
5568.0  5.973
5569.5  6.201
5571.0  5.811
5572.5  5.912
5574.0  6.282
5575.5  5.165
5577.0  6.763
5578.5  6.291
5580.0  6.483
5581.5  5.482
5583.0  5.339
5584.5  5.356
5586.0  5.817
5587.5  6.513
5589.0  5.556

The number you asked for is 0.8 angstrom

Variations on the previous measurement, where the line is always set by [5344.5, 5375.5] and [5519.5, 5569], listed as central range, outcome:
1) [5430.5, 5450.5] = 0.4 angstrom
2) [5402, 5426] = 0.6 angstrom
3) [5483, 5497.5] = -0.6 angstrom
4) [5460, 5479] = -0.2 angstrom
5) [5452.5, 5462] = 0.4 angstrom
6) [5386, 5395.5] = 0.2 angstrom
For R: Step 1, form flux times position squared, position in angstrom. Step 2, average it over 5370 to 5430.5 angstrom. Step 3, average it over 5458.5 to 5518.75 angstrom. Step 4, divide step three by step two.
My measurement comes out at 1.05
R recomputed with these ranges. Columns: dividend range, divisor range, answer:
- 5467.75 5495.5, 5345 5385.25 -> 1.07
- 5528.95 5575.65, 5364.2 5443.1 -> 1.07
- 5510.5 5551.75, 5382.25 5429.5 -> 1.06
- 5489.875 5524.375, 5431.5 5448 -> 1.04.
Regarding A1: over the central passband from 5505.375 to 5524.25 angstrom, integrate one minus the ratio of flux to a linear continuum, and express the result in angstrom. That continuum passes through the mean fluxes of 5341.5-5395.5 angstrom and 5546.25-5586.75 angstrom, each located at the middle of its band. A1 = 0.2 angstrom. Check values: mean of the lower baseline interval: 5.88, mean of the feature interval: 5.85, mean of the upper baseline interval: 5.91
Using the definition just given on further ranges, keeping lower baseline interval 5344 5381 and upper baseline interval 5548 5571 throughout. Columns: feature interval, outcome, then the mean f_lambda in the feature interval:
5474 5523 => -0.40 angstrom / 5.97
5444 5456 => 0.28 angstrom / 5.79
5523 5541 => -0.02 angstrom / 5.93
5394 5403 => -0.34 angstrom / 6.15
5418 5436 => 0.25 angstrom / 5.84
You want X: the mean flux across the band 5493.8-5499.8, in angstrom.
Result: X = 6.08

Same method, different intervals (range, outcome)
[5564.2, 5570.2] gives 5.86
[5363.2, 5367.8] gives 6.19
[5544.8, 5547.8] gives 6.24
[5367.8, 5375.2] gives 5.96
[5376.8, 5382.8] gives 5.78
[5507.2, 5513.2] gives 5.53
